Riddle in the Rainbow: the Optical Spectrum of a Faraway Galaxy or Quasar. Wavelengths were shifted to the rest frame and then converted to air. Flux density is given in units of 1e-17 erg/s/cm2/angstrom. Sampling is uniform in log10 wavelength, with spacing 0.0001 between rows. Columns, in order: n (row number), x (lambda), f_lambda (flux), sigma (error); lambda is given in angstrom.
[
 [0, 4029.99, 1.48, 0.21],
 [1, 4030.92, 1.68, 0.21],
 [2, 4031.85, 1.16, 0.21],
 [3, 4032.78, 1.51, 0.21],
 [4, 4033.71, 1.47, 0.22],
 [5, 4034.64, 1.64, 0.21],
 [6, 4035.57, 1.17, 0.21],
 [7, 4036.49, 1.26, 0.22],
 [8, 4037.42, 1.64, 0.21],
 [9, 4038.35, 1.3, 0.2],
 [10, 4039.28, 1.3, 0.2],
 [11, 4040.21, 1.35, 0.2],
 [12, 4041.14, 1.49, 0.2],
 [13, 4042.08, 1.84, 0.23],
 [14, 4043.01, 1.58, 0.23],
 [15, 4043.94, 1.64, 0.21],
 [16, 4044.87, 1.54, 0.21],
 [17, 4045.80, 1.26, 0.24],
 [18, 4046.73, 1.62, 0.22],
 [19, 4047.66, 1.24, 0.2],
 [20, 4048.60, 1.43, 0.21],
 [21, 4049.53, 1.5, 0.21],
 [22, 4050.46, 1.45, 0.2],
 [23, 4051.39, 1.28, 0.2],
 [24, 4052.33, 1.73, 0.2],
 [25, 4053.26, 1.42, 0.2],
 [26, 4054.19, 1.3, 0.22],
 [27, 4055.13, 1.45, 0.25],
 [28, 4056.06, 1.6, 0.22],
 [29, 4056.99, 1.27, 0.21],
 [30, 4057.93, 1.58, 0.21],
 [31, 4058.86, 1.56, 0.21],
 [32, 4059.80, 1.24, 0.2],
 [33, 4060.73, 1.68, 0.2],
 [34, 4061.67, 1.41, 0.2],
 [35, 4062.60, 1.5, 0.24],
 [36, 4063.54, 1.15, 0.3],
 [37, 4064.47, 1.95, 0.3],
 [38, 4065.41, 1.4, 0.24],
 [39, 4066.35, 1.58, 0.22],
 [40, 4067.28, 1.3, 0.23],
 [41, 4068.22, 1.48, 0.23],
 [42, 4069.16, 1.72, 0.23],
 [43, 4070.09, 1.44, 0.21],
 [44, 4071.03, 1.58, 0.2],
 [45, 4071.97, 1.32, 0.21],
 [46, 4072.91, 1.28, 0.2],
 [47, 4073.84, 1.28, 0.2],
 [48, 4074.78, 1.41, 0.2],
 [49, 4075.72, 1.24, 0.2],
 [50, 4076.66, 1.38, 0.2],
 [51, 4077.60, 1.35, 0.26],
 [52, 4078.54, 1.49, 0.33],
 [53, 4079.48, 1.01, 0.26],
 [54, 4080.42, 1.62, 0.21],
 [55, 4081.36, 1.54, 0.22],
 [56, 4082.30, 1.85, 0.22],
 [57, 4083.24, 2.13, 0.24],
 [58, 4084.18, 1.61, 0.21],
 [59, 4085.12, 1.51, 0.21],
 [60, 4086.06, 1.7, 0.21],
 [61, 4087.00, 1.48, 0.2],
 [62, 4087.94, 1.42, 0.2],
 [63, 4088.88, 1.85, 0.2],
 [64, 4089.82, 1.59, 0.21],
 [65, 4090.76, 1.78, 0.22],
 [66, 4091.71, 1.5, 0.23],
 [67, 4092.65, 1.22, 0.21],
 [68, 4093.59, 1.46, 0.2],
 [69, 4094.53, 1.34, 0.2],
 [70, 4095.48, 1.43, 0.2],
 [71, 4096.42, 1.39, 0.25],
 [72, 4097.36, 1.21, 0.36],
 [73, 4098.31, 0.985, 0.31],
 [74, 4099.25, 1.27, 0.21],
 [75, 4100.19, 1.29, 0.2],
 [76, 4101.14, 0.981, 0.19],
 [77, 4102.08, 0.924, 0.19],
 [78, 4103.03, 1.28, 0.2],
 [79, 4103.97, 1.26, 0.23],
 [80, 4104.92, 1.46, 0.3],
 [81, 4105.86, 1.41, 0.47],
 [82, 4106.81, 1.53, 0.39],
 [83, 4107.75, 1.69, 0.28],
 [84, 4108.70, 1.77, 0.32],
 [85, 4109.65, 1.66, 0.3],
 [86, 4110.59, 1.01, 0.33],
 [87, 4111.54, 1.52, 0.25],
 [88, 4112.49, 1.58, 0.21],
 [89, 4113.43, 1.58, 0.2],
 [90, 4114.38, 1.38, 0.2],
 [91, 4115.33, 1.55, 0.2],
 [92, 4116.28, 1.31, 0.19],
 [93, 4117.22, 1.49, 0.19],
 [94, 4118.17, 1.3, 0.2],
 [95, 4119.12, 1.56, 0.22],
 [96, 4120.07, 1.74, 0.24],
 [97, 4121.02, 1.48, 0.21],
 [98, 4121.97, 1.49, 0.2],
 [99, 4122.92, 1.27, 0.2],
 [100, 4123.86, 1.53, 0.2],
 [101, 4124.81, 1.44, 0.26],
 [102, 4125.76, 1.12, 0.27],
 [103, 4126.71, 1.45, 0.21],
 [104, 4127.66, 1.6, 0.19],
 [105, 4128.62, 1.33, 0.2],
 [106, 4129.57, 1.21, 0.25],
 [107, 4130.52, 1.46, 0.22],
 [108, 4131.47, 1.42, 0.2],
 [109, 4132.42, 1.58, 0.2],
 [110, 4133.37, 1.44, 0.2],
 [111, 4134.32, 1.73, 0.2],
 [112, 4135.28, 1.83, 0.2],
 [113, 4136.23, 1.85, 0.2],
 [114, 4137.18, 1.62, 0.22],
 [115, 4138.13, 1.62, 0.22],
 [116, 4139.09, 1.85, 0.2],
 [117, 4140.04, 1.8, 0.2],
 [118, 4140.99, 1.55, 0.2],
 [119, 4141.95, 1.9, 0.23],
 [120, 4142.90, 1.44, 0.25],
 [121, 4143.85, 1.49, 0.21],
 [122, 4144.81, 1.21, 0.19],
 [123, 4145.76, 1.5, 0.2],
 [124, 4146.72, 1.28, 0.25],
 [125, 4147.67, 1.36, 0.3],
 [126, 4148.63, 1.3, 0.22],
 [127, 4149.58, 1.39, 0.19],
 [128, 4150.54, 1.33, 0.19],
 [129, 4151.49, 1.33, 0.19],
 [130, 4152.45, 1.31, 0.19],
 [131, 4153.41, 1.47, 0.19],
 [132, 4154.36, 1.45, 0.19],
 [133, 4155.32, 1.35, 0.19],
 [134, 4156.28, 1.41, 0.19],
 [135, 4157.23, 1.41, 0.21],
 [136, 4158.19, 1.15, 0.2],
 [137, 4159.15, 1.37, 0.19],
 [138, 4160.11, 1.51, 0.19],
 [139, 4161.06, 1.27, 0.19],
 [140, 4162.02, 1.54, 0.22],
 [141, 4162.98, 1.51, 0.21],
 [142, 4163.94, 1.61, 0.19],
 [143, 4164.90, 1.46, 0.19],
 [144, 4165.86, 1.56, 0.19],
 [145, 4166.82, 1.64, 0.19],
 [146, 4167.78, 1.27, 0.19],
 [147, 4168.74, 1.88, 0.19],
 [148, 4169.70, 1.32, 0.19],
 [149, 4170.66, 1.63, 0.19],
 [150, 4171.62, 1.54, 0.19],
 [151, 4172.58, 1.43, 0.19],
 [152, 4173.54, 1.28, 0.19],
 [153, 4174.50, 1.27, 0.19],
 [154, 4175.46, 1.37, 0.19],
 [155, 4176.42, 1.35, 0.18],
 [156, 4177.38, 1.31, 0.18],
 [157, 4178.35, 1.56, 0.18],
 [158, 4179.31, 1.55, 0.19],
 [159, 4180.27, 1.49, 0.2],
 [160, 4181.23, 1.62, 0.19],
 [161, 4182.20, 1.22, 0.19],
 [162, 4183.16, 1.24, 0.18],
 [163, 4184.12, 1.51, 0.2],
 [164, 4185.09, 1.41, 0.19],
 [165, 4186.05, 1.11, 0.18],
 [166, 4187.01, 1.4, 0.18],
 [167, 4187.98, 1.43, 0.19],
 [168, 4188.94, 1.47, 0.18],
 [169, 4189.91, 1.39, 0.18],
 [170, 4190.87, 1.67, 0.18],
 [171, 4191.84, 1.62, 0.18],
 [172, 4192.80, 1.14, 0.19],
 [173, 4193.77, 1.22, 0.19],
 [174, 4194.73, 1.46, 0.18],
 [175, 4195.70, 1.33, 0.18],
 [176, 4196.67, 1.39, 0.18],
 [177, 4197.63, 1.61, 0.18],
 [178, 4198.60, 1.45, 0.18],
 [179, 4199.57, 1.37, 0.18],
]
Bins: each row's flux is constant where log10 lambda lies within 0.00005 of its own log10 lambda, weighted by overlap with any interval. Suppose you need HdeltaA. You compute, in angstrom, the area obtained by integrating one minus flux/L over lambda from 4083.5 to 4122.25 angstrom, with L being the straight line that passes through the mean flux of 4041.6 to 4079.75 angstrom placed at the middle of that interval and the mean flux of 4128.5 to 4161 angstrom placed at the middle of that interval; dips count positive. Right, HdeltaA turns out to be 0.6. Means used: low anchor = 1.45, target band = 1.44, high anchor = 1.48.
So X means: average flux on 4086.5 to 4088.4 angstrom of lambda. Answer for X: 1.46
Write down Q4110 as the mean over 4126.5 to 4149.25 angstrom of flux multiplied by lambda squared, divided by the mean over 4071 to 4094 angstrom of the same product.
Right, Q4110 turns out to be 1.0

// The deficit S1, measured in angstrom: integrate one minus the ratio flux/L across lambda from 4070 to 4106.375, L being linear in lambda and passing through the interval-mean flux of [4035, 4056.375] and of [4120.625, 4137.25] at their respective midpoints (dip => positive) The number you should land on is 1.33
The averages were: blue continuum 1.45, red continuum 1.49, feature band 1.42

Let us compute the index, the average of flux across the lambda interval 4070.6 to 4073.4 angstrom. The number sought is 1.39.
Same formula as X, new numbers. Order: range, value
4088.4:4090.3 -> 1.72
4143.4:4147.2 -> 1.37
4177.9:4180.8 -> 1.54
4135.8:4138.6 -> 1.7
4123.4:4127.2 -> 1.39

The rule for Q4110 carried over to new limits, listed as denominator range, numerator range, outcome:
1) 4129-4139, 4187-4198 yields 0.93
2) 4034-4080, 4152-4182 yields 1.06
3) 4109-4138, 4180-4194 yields 0.97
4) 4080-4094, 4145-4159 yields 0.87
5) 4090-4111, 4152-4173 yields 1.10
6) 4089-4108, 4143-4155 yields 1.04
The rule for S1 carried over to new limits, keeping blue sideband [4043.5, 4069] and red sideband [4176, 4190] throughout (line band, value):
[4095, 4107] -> 1.6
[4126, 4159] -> -1.3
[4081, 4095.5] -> -1.4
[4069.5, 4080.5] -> 0.7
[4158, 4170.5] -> -0.6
